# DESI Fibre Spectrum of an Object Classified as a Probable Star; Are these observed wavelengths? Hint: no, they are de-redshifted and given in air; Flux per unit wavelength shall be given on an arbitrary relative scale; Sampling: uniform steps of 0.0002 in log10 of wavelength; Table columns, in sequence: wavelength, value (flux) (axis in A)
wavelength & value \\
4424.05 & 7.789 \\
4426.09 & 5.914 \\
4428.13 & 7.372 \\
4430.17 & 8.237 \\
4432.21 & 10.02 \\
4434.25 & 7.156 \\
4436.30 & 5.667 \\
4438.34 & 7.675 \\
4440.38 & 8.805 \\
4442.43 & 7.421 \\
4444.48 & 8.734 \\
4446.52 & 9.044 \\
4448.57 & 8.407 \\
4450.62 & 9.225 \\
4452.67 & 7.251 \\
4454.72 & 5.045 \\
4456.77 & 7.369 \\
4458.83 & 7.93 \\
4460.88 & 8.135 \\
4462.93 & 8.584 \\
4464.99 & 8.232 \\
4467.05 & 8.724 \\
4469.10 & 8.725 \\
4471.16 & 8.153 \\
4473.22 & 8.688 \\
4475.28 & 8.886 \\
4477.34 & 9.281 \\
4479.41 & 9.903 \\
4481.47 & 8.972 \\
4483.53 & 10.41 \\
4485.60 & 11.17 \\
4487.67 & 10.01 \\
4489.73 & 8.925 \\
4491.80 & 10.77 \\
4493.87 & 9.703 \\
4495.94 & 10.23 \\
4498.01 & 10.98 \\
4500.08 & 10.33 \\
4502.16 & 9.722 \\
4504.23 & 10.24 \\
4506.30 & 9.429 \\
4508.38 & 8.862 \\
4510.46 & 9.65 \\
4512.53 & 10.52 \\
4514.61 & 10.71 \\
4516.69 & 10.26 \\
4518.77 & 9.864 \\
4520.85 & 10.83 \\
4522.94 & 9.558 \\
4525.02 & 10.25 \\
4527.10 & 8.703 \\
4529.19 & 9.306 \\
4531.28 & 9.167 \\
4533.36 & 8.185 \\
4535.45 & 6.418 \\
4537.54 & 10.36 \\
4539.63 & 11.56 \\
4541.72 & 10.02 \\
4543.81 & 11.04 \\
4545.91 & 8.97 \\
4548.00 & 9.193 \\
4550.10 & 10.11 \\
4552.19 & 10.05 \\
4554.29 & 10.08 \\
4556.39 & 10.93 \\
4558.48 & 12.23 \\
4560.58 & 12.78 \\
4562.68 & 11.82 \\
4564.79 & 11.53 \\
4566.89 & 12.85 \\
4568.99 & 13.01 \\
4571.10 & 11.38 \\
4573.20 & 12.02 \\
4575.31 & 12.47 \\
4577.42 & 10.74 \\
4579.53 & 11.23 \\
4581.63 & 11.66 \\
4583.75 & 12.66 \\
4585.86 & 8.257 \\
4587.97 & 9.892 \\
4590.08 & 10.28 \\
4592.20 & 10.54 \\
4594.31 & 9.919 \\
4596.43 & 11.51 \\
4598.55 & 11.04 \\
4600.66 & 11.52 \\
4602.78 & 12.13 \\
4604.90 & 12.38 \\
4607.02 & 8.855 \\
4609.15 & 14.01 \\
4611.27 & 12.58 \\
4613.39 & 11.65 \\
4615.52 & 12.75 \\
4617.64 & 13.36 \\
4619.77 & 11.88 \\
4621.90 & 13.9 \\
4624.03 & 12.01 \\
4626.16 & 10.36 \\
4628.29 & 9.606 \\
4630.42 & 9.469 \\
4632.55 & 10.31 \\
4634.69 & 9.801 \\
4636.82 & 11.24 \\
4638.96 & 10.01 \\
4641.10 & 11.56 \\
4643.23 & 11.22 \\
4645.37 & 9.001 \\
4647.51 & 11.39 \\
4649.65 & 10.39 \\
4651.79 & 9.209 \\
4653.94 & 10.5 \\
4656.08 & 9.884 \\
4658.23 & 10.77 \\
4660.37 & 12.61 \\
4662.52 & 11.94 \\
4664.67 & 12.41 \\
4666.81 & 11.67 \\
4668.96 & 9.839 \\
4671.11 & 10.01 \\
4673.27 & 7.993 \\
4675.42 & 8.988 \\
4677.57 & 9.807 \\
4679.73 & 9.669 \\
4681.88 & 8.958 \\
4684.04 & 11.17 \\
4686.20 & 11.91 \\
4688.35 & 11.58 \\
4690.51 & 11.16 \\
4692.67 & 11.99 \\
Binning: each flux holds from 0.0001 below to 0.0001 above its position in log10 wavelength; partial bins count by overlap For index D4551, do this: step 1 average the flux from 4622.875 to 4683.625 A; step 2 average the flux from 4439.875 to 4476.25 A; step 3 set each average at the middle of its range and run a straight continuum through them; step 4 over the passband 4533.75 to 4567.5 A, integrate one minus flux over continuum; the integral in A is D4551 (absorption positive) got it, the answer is -4.78 A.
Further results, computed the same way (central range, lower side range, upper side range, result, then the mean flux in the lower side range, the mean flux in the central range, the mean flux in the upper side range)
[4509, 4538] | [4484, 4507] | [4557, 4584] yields 3.5 A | 10.2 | 9.53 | 12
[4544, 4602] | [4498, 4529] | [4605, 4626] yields 1.1 A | 9.94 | 11.1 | 12.2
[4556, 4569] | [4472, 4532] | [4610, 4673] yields -2.3 A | 9.84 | 12.2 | 11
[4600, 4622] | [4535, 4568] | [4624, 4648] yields -3.6 A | 10.7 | 12.2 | 10.4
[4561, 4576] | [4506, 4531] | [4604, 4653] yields -2.5 A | 9.82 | 12.2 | 11.2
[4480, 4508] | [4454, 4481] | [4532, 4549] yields -4.1 A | 8.33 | 10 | 9.47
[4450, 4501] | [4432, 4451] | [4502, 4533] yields -0.8 A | 8.1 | 9.02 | 9.77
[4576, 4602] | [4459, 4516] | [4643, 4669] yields -1.2 A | 9.54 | 10.8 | 10.9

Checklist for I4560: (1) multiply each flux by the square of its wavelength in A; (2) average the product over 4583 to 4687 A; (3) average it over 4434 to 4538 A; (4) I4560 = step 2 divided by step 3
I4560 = 1.3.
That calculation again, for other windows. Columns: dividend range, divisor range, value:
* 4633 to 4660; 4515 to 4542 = 1.15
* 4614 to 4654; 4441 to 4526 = 1.26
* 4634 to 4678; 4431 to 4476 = 1.42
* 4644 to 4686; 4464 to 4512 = 1.17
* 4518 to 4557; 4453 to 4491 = 1.14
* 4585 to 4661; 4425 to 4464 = 1.53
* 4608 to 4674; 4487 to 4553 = 1.19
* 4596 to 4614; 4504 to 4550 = 1.26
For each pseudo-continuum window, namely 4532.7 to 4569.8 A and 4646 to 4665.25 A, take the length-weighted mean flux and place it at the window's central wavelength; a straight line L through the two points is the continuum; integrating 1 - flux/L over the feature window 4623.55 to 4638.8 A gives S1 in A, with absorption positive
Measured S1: 0.8 A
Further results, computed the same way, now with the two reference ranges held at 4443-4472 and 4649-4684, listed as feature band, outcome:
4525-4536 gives 0.3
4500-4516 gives -2.4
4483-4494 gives -2.3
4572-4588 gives -3.1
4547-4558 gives -1.3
